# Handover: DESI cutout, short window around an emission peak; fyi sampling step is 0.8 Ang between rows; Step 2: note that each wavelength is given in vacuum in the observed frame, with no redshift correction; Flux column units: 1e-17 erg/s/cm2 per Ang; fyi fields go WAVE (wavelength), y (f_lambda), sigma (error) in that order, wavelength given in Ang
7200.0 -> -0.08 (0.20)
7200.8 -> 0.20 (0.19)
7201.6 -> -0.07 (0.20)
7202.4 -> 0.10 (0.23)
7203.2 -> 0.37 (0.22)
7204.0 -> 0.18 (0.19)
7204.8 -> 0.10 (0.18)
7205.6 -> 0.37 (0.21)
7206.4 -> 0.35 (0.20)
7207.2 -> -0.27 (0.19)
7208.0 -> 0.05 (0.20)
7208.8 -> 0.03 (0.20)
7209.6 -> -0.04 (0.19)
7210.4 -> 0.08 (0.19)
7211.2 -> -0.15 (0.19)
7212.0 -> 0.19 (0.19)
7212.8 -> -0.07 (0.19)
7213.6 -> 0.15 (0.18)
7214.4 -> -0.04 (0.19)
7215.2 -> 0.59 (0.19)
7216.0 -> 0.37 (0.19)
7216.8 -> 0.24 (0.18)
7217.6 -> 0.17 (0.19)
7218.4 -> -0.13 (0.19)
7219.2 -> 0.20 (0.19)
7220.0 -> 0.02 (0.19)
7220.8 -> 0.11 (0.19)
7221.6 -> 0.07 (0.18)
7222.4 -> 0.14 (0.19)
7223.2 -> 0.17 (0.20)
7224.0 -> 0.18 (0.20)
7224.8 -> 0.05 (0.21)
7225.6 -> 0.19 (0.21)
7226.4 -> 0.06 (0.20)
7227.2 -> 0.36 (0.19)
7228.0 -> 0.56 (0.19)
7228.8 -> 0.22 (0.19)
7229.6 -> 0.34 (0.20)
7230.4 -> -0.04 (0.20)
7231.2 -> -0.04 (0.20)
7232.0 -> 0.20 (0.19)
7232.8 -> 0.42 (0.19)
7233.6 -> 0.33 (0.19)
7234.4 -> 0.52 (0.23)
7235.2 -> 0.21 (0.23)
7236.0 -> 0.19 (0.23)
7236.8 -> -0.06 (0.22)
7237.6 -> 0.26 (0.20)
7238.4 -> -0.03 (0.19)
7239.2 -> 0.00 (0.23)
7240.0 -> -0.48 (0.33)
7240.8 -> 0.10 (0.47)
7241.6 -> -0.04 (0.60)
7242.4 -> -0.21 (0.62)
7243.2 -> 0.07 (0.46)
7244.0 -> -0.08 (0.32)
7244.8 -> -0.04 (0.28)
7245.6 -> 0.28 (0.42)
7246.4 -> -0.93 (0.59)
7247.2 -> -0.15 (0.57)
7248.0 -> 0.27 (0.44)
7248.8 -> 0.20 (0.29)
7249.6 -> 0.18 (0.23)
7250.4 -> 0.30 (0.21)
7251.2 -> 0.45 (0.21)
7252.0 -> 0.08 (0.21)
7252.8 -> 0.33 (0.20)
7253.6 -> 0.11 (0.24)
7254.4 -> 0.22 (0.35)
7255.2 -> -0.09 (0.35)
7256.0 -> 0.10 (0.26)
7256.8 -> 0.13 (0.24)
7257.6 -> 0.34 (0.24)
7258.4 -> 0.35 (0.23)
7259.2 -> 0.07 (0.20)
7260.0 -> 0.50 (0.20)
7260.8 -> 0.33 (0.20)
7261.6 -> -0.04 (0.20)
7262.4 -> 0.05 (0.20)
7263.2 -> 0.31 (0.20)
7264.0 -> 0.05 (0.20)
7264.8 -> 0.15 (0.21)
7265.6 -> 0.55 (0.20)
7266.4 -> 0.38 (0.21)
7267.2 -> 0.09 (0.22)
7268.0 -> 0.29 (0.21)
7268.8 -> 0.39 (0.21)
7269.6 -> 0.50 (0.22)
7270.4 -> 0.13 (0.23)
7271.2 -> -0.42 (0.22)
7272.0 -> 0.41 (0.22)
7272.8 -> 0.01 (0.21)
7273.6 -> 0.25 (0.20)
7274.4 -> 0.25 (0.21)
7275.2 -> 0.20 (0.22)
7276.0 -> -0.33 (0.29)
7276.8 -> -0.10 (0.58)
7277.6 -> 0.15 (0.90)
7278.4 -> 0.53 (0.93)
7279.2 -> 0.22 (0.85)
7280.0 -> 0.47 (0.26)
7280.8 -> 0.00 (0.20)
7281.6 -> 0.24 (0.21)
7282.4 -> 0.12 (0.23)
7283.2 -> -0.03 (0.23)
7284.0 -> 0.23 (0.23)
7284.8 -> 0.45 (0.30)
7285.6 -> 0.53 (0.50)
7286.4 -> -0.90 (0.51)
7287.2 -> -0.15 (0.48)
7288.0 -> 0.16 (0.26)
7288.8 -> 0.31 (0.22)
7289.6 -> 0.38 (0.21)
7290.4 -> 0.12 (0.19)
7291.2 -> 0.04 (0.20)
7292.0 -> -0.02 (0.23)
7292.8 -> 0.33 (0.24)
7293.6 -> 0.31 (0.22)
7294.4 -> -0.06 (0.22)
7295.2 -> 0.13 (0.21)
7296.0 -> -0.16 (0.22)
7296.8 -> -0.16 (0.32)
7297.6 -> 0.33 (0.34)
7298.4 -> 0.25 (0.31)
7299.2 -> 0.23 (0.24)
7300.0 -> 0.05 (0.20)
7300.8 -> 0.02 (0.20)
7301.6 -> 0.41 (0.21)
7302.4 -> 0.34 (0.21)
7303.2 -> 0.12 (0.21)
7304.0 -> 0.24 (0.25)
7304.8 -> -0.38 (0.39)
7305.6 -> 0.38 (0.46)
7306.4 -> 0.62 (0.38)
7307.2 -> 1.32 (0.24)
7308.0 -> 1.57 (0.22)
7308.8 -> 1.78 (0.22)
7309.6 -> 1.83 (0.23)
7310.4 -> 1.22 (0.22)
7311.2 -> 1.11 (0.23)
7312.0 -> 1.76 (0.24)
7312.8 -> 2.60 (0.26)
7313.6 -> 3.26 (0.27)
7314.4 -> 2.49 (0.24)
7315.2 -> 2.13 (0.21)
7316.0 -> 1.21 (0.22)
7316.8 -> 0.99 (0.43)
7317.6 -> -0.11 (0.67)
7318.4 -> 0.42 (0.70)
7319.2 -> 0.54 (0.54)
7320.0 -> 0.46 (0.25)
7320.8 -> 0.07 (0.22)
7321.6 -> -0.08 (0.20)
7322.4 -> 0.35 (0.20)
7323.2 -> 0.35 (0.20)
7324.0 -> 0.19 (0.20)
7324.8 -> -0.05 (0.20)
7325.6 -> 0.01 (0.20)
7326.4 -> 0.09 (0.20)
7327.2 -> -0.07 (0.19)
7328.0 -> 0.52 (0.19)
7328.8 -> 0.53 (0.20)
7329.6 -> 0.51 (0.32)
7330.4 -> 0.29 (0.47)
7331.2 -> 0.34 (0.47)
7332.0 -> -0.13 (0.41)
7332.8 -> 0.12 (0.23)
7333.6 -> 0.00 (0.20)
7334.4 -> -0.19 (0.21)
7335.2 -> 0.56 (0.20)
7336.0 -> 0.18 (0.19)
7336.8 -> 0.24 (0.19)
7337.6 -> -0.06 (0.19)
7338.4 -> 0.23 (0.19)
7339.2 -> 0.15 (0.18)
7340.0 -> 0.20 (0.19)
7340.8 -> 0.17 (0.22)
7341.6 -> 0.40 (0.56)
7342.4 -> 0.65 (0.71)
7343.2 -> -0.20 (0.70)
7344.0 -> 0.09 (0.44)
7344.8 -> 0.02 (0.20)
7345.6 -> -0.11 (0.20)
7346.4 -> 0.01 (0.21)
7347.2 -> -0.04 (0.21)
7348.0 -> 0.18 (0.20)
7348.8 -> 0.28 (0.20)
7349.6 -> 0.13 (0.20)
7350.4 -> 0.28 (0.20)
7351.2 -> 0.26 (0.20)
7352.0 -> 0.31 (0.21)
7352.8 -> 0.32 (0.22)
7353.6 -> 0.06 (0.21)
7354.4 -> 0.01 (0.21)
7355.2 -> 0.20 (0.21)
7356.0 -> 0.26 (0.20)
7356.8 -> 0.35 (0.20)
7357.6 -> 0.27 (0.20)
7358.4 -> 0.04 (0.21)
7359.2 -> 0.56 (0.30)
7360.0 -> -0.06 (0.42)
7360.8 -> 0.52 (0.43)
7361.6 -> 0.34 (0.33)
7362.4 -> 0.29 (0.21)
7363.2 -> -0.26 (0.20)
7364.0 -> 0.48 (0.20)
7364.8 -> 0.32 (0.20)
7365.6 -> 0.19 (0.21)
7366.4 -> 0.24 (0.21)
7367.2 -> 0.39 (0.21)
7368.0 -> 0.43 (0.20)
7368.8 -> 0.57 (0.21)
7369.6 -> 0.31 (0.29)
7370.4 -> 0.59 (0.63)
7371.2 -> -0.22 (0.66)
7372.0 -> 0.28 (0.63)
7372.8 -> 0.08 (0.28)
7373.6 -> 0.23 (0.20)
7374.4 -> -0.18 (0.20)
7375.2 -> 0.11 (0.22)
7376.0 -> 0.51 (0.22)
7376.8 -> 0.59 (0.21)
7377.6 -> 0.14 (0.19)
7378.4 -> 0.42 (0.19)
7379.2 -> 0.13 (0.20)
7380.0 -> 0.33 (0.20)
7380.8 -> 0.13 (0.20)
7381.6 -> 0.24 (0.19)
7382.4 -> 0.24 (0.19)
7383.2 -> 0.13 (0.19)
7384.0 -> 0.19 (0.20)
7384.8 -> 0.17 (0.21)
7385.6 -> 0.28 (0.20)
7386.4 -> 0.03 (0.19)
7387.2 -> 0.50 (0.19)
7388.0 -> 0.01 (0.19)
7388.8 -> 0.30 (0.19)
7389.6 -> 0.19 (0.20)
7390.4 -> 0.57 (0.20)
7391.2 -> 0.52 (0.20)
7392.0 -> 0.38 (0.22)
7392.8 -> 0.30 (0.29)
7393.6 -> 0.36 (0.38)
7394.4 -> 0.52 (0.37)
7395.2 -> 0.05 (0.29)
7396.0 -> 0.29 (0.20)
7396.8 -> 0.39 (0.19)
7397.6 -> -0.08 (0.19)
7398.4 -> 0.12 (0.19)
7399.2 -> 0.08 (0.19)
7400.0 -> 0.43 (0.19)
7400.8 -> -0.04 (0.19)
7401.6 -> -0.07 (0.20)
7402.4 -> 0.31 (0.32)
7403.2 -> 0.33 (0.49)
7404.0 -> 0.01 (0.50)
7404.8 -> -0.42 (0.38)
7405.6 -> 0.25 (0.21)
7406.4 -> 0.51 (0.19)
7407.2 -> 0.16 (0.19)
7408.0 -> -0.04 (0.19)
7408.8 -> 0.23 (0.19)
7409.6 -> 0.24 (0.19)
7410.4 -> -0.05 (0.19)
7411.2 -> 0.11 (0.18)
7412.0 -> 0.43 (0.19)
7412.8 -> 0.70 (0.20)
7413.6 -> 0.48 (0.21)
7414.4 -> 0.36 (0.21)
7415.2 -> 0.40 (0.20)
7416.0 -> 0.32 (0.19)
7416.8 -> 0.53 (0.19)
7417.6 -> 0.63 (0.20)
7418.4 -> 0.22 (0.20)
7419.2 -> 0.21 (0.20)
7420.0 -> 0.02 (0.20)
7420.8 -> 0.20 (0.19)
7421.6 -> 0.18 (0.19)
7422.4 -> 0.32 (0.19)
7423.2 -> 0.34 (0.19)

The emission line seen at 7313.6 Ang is [O II]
